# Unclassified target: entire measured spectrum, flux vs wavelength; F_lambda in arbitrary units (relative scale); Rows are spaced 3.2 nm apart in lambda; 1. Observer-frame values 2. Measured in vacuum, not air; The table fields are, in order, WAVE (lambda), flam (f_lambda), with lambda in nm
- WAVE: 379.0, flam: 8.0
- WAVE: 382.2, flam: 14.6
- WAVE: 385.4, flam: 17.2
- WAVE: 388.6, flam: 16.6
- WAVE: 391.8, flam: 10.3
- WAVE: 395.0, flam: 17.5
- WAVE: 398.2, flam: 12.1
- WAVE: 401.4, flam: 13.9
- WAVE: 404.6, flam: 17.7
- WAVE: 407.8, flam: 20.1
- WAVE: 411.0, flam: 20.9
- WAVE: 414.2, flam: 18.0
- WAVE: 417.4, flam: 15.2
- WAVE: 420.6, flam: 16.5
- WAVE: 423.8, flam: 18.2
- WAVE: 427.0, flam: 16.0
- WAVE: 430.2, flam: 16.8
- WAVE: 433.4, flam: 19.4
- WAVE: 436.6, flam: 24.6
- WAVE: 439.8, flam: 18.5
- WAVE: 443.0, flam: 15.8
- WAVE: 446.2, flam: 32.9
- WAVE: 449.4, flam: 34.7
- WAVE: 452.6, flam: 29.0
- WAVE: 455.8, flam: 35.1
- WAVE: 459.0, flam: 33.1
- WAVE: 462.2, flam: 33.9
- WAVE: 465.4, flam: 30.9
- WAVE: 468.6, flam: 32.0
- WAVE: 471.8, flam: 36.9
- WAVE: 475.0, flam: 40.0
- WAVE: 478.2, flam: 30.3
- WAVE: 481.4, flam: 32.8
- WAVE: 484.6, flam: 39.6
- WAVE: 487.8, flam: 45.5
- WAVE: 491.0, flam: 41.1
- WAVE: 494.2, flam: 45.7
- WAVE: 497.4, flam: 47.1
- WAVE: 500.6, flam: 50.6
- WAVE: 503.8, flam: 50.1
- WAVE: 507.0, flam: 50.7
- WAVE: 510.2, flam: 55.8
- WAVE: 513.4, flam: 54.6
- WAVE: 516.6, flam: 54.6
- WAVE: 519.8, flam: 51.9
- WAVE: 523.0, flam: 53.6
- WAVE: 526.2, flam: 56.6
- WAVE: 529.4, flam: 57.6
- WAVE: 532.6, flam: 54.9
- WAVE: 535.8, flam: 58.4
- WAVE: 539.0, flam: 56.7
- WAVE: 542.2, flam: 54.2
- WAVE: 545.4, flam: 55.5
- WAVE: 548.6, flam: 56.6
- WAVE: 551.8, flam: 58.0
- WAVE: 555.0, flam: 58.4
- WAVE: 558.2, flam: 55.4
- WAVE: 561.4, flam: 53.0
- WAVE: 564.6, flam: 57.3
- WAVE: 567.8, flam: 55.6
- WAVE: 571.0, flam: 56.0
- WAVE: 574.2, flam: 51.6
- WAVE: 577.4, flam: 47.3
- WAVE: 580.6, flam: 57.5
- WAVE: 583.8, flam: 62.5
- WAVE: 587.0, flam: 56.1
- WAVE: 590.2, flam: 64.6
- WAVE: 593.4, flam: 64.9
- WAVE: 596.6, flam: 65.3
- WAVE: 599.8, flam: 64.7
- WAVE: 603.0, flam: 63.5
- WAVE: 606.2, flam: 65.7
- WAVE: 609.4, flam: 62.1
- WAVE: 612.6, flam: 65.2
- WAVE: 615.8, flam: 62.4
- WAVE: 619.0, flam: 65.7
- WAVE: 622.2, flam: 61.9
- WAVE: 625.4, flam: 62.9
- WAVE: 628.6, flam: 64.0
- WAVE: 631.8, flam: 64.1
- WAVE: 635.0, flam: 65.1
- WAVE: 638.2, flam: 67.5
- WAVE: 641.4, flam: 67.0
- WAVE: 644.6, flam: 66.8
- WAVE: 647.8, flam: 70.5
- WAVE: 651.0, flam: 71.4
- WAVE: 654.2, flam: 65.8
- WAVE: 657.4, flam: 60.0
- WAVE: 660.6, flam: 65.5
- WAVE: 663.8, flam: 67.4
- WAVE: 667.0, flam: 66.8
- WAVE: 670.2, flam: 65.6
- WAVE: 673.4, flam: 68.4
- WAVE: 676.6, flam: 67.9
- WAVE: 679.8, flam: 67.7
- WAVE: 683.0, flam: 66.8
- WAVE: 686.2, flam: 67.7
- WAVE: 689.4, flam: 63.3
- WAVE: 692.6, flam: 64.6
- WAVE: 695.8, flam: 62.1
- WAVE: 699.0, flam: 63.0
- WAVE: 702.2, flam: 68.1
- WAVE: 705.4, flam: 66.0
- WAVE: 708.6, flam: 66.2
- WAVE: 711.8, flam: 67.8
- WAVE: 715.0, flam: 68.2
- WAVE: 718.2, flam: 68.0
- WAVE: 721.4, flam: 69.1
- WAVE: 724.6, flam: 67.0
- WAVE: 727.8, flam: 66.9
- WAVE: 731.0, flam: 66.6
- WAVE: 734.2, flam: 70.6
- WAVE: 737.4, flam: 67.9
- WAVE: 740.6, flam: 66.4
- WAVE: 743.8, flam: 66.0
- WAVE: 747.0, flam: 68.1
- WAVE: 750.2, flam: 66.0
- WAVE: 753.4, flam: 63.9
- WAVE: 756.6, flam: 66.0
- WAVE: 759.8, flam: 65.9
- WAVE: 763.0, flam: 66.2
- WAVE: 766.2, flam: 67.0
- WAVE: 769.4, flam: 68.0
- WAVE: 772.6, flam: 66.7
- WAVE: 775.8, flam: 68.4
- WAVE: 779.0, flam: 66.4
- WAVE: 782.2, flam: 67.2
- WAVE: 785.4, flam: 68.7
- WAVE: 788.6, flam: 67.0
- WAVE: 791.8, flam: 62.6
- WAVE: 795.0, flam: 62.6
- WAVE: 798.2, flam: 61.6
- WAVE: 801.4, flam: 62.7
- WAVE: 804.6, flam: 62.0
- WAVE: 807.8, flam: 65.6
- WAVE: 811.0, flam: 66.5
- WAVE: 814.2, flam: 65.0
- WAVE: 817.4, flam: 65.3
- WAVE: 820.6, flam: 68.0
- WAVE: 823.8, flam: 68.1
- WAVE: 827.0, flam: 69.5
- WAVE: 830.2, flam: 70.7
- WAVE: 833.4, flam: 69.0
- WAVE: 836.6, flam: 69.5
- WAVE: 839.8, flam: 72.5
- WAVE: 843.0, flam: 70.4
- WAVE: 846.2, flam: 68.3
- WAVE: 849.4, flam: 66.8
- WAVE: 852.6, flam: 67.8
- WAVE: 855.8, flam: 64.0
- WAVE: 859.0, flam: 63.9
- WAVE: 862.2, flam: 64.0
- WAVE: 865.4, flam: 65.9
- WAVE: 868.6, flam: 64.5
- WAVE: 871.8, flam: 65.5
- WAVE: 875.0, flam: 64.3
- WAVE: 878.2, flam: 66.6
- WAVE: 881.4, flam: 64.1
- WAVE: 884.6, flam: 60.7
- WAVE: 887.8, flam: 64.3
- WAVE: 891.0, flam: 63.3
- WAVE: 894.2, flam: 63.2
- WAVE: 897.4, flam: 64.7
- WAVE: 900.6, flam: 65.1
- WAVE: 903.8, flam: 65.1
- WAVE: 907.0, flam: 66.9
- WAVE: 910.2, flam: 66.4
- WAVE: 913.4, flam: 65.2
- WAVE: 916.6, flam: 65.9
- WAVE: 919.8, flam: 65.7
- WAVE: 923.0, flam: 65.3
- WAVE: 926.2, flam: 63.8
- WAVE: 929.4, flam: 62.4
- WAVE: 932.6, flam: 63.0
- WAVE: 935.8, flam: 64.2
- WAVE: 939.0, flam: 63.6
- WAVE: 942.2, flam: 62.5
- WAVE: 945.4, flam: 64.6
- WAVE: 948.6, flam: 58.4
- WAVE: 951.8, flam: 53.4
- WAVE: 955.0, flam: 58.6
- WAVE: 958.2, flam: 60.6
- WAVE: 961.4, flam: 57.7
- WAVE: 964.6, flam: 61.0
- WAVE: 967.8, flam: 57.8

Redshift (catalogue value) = 0.12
